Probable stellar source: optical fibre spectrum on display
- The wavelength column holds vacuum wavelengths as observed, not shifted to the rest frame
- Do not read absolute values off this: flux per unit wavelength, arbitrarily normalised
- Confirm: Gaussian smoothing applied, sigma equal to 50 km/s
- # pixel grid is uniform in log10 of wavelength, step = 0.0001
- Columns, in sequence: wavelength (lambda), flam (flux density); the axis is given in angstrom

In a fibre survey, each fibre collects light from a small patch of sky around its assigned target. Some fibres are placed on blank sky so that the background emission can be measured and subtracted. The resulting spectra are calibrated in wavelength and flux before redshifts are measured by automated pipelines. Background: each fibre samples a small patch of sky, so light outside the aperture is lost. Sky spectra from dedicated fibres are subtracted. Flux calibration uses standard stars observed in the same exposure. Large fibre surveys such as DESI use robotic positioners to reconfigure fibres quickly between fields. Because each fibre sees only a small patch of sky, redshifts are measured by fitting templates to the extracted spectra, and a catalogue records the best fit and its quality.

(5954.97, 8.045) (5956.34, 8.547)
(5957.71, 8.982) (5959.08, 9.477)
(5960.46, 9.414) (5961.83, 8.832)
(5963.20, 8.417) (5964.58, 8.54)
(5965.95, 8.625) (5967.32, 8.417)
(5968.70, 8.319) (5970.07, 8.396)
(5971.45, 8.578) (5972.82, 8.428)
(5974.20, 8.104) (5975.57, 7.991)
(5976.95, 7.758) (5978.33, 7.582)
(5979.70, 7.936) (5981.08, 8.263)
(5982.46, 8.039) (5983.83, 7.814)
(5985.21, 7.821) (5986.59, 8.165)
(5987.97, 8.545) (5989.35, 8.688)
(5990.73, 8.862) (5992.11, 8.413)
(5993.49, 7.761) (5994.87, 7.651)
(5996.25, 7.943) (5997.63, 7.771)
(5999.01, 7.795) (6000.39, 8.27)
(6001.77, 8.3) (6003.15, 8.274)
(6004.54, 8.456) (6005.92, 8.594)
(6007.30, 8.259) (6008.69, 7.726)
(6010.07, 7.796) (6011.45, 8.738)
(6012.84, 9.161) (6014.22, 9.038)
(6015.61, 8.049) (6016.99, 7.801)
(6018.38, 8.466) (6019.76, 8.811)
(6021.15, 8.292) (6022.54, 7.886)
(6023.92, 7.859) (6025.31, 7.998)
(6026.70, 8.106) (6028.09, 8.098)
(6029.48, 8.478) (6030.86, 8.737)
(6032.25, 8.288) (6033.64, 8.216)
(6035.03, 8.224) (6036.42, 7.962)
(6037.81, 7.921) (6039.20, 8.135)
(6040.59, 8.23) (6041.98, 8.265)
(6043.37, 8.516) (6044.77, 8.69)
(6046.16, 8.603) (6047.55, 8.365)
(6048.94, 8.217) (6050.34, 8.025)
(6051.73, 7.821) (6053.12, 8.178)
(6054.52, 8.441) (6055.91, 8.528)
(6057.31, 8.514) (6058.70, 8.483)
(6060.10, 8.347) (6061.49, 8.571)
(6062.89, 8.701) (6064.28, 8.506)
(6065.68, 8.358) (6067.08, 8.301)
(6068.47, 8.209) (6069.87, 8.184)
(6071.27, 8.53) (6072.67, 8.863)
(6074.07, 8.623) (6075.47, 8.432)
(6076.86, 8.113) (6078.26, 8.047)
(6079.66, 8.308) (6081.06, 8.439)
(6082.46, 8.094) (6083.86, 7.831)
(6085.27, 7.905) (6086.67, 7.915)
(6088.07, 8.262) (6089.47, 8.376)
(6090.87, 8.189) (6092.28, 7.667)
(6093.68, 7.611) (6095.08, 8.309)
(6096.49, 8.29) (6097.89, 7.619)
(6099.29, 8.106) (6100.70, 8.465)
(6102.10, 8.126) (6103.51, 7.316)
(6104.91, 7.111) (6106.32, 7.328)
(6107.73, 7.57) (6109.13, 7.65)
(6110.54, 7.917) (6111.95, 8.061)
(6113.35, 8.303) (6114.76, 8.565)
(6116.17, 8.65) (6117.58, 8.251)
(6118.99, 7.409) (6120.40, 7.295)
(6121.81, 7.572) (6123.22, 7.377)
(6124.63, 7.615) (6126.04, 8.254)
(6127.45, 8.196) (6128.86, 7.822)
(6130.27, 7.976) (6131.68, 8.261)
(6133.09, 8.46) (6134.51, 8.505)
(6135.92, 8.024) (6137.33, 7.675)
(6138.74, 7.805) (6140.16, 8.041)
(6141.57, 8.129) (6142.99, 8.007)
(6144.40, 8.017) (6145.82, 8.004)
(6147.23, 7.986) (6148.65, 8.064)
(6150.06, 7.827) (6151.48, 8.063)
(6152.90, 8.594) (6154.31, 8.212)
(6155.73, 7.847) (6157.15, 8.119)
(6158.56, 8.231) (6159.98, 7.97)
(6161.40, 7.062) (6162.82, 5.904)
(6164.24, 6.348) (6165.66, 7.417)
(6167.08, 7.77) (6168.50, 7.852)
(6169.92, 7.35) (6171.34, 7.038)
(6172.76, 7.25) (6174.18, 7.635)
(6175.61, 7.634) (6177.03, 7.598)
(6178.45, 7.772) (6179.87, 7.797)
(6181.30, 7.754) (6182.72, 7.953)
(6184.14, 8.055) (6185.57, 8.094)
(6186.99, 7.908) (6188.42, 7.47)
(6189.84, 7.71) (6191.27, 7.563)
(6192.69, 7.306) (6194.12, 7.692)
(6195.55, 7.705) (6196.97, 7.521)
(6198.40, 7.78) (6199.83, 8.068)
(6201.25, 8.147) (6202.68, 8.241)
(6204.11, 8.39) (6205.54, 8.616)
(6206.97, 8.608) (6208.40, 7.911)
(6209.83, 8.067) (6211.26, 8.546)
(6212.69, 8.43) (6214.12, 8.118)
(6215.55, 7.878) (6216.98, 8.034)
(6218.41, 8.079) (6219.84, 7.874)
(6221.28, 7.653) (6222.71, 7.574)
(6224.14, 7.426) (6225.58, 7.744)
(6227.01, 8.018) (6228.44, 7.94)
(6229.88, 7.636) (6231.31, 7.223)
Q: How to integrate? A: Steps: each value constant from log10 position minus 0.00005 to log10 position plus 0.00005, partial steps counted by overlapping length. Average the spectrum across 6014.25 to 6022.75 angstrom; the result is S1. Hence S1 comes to 8.3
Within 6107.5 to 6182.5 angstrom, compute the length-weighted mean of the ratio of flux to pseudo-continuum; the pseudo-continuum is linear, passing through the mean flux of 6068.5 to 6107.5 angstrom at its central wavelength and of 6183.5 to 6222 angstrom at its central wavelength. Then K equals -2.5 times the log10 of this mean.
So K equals 0.03 mag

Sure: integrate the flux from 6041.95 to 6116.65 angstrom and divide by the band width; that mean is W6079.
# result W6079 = 8.19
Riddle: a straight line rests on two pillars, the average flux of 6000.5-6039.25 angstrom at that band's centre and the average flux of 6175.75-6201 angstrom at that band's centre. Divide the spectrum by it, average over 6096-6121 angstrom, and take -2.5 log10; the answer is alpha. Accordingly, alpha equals 0.02 mag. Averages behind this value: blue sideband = 8.28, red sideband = 7.76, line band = 7.89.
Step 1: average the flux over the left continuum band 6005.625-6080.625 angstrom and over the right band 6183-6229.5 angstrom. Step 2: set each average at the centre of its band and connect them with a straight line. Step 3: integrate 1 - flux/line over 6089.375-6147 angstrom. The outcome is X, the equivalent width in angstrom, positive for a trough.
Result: 1.4 angstrom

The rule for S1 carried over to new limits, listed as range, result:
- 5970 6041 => 8.2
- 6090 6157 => 7.96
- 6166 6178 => 7.52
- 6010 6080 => 8.34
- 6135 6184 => 7.74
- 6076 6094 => 8.07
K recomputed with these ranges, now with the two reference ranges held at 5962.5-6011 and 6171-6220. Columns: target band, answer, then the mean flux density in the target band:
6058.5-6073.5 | -0.05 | 8.46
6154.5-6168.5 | 0.07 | 7.46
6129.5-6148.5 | -0.01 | 8.07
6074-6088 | -0.01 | 8.16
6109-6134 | 0.00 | 7.99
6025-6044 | -0.01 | 8.23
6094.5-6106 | 0.02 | 7.89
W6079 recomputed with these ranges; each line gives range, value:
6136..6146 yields 7.95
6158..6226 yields 7.76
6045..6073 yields 8.39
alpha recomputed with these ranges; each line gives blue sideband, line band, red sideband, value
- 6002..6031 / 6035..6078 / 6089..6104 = -0.025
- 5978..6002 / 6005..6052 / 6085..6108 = -0.034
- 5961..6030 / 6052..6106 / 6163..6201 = -0.033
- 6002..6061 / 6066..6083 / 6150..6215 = -0.025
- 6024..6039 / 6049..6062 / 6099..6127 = -0.030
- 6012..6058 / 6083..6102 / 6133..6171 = 0.002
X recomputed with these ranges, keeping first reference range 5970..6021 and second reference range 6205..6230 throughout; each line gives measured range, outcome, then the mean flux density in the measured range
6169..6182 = 0.8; 7.54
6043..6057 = -0.3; 8.33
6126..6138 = -0.1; 8.13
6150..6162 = 0.1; 8.01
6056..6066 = -0.4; 8.5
